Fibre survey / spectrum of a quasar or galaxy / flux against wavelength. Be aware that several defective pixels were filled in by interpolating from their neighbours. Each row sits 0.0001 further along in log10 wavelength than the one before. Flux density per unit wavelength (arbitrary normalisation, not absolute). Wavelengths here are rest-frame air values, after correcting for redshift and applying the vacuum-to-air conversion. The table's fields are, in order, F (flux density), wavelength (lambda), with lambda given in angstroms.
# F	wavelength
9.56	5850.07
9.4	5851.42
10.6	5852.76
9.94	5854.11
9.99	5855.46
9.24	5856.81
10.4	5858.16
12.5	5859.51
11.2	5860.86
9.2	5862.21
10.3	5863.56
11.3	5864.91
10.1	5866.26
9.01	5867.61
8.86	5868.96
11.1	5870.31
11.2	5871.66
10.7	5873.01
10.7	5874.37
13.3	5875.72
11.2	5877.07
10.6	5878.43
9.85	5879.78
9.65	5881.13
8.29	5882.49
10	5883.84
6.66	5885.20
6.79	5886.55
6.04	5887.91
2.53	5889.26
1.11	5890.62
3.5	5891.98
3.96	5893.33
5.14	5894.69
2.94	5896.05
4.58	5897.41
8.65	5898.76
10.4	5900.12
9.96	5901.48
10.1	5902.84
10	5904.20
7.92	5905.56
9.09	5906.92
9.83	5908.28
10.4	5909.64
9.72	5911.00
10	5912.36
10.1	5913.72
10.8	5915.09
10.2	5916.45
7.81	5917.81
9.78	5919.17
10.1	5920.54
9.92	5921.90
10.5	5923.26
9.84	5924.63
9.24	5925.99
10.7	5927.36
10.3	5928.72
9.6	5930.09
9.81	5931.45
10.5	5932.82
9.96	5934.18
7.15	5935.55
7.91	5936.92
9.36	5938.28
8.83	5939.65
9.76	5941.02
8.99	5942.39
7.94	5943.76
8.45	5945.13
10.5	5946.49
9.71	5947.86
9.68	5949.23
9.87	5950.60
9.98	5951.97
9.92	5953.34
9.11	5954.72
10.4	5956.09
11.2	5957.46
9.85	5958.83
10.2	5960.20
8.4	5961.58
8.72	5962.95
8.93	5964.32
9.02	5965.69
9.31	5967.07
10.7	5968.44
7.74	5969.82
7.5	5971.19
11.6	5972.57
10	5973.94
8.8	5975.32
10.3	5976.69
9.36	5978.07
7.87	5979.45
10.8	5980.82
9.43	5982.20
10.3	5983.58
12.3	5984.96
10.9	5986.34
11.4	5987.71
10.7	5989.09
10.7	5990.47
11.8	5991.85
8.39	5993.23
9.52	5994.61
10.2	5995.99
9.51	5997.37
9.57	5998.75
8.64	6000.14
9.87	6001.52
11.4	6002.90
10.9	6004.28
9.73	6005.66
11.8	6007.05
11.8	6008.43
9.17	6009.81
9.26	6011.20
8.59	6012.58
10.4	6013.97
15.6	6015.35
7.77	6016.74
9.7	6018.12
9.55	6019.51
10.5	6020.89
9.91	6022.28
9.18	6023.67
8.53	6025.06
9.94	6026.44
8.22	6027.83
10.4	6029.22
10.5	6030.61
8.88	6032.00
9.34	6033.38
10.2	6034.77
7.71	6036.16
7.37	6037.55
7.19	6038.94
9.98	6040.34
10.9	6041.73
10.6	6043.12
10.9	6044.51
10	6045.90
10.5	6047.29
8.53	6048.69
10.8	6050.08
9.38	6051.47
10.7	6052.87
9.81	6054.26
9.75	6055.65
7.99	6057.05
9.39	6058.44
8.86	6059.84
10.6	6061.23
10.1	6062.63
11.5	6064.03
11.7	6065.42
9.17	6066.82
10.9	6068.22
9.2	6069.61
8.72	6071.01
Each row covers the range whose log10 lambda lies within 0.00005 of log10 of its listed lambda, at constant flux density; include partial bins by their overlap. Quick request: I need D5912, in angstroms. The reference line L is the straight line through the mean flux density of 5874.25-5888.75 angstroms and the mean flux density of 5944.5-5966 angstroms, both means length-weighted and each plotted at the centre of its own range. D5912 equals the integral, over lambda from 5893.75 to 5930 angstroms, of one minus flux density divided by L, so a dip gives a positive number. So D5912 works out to 1.1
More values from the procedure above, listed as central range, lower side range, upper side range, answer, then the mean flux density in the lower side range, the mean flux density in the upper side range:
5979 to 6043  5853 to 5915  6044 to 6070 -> -1.6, 8.87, 9.99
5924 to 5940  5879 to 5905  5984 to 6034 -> -2.9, 6.87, 10.1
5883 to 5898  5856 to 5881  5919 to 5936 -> 7.9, 10.6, 9.84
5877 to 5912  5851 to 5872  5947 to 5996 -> 8.7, 10.3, 9.85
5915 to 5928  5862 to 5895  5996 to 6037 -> -1.4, 8.47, 9.88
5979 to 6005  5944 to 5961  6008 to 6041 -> -1.5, 9.84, 9.55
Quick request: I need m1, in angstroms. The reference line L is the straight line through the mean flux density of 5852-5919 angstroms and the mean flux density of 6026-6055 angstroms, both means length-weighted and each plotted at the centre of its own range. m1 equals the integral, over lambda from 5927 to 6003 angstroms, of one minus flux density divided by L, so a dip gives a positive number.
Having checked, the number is -3.3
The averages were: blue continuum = 8.93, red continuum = 9.61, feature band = 9.69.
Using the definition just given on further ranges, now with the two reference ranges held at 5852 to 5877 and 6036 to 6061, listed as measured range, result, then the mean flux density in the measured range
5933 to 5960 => 1.76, 9.44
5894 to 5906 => 3.02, 7.74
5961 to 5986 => 1.03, 9.53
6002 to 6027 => -1.26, 10.2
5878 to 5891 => 4.01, 7.23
